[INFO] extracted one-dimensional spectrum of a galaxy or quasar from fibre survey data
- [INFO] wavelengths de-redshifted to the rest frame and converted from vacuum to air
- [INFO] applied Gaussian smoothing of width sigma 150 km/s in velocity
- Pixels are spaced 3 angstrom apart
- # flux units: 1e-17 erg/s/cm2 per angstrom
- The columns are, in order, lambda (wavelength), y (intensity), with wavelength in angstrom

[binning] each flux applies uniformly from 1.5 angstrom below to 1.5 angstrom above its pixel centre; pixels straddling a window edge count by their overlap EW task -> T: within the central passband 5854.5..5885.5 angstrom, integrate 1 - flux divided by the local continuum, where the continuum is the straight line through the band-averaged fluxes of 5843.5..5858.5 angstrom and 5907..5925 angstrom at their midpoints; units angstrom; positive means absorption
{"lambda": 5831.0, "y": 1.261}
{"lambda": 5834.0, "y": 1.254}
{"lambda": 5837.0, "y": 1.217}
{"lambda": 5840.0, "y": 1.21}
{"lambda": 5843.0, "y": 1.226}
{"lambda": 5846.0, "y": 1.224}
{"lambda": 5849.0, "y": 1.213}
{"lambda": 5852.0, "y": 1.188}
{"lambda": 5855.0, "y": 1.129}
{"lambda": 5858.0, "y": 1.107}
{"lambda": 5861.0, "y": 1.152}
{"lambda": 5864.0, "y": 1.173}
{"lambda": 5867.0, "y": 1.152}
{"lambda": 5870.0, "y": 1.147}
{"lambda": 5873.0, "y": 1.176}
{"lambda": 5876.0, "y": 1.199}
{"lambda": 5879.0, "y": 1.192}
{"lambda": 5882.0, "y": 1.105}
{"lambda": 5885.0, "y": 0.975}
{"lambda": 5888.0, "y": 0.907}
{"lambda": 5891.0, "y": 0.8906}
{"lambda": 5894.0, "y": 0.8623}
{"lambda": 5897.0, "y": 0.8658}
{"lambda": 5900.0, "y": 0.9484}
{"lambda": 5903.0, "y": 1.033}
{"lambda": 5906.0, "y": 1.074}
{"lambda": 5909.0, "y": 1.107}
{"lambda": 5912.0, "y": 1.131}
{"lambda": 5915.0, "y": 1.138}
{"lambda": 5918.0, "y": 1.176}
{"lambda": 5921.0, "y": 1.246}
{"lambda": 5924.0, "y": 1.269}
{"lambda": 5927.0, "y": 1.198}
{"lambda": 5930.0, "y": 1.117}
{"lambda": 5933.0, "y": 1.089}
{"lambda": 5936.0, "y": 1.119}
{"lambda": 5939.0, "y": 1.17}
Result 0.9 angstrom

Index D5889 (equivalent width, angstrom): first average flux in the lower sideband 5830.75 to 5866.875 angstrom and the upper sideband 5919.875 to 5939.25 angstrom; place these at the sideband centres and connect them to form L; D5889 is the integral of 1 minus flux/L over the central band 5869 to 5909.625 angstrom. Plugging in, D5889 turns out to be 5.2 angstrom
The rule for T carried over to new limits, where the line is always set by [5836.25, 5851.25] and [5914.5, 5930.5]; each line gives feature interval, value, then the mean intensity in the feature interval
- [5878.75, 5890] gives 1.73 angstrom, 1.02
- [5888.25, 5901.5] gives 3.43 angstrom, 0.893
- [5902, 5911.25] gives 0.95 angstrom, 1.08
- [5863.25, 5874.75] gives 0.46 angstrom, 1.16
